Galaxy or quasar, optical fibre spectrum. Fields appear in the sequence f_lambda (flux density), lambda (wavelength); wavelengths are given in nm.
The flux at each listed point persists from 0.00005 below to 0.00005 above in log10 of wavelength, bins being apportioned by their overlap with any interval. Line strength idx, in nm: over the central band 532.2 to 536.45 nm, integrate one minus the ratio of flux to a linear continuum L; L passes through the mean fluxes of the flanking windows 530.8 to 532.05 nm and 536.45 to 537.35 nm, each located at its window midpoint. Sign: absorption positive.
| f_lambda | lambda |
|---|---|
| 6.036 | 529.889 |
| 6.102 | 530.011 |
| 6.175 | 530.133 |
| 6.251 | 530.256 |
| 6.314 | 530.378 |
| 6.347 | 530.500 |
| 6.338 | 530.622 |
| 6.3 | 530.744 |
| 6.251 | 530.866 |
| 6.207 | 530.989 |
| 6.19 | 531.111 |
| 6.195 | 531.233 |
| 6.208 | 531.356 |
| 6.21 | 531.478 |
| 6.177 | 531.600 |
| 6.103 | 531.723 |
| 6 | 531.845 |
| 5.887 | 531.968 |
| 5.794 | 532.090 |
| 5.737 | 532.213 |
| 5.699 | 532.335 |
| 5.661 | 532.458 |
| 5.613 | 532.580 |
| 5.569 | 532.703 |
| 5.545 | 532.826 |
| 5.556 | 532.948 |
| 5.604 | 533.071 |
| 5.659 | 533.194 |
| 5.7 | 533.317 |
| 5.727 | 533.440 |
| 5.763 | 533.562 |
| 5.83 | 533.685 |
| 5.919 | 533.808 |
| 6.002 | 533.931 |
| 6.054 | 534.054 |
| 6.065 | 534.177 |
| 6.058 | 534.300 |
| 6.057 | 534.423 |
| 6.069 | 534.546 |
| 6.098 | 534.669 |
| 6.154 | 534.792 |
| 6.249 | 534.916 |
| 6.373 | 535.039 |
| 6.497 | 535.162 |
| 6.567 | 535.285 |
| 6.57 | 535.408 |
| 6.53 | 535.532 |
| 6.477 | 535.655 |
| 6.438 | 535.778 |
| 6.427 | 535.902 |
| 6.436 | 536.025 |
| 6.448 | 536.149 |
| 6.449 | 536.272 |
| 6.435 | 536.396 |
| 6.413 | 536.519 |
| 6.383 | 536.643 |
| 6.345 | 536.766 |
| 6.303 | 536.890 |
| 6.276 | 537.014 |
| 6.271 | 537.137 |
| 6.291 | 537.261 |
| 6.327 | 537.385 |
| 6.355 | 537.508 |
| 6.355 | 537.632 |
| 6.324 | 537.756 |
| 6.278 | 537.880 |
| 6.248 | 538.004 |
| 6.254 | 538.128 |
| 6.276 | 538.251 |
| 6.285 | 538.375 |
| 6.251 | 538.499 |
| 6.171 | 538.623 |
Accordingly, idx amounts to 0.121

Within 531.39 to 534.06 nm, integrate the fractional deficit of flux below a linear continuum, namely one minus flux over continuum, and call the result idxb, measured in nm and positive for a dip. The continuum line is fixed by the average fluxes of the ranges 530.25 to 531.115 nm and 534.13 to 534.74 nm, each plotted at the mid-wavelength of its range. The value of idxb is 0.16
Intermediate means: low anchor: 6.28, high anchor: 6.07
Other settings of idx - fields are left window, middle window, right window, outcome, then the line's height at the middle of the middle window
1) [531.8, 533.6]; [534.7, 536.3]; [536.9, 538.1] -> -0.10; 6.05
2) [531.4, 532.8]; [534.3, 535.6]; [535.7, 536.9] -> -0.01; 6.23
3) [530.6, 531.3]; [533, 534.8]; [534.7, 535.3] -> 0.11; 6.31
